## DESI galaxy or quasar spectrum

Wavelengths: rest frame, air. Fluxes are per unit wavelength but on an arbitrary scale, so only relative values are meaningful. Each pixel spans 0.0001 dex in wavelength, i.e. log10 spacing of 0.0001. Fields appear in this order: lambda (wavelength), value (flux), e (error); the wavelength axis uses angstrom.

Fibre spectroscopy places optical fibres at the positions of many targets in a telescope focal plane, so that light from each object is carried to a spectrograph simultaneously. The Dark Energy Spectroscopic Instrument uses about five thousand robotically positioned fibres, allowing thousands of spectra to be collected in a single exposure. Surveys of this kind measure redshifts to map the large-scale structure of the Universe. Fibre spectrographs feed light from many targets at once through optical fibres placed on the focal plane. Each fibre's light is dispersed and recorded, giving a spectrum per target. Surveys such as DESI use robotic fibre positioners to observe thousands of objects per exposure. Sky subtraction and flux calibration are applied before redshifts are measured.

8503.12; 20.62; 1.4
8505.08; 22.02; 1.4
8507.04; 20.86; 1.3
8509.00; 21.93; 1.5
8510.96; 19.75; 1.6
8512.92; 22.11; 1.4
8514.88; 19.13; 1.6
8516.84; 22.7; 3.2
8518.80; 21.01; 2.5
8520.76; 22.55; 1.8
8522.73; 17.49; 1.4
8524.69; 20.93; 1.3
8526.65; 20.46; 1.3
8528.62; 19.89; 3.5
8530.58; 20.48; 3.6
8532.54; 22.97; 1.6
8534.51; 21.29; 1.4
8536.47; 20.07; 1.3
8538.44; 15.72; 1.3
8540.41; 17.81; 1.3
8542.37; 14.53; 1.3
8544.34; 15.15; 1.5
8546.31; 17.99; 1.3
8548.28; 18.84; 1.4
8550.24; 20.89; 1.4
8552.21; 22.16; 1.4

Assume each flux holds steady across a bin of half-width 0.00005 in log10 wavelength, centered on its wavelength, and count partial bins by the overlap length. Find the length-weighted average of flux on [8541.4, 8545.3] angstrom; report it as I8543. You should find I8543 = 14.8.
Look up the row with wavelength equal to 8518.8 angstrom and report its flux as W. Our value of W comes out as 21.01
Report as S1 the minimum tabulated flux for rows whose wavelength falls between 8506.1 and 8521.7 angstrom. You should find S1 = 19.13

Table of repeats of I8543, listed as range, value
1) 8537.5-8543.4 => 16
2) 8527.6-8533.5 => 21.1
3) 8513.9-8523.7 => 20.6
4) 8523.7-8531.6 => 20.5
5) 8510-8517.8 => 20.9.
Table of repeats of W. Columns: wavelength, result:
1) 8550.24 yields 20.89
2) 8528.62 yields 19.89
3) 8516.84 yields 22.7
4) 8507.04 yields 20.86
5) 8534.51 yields 21.29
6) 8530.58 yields 20.48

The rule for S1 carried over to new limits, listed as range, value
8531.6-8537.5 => 20.07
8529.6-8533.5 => 20.48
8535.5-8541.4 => 15.72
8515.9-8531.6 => 17.49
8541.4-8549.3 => 14.53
